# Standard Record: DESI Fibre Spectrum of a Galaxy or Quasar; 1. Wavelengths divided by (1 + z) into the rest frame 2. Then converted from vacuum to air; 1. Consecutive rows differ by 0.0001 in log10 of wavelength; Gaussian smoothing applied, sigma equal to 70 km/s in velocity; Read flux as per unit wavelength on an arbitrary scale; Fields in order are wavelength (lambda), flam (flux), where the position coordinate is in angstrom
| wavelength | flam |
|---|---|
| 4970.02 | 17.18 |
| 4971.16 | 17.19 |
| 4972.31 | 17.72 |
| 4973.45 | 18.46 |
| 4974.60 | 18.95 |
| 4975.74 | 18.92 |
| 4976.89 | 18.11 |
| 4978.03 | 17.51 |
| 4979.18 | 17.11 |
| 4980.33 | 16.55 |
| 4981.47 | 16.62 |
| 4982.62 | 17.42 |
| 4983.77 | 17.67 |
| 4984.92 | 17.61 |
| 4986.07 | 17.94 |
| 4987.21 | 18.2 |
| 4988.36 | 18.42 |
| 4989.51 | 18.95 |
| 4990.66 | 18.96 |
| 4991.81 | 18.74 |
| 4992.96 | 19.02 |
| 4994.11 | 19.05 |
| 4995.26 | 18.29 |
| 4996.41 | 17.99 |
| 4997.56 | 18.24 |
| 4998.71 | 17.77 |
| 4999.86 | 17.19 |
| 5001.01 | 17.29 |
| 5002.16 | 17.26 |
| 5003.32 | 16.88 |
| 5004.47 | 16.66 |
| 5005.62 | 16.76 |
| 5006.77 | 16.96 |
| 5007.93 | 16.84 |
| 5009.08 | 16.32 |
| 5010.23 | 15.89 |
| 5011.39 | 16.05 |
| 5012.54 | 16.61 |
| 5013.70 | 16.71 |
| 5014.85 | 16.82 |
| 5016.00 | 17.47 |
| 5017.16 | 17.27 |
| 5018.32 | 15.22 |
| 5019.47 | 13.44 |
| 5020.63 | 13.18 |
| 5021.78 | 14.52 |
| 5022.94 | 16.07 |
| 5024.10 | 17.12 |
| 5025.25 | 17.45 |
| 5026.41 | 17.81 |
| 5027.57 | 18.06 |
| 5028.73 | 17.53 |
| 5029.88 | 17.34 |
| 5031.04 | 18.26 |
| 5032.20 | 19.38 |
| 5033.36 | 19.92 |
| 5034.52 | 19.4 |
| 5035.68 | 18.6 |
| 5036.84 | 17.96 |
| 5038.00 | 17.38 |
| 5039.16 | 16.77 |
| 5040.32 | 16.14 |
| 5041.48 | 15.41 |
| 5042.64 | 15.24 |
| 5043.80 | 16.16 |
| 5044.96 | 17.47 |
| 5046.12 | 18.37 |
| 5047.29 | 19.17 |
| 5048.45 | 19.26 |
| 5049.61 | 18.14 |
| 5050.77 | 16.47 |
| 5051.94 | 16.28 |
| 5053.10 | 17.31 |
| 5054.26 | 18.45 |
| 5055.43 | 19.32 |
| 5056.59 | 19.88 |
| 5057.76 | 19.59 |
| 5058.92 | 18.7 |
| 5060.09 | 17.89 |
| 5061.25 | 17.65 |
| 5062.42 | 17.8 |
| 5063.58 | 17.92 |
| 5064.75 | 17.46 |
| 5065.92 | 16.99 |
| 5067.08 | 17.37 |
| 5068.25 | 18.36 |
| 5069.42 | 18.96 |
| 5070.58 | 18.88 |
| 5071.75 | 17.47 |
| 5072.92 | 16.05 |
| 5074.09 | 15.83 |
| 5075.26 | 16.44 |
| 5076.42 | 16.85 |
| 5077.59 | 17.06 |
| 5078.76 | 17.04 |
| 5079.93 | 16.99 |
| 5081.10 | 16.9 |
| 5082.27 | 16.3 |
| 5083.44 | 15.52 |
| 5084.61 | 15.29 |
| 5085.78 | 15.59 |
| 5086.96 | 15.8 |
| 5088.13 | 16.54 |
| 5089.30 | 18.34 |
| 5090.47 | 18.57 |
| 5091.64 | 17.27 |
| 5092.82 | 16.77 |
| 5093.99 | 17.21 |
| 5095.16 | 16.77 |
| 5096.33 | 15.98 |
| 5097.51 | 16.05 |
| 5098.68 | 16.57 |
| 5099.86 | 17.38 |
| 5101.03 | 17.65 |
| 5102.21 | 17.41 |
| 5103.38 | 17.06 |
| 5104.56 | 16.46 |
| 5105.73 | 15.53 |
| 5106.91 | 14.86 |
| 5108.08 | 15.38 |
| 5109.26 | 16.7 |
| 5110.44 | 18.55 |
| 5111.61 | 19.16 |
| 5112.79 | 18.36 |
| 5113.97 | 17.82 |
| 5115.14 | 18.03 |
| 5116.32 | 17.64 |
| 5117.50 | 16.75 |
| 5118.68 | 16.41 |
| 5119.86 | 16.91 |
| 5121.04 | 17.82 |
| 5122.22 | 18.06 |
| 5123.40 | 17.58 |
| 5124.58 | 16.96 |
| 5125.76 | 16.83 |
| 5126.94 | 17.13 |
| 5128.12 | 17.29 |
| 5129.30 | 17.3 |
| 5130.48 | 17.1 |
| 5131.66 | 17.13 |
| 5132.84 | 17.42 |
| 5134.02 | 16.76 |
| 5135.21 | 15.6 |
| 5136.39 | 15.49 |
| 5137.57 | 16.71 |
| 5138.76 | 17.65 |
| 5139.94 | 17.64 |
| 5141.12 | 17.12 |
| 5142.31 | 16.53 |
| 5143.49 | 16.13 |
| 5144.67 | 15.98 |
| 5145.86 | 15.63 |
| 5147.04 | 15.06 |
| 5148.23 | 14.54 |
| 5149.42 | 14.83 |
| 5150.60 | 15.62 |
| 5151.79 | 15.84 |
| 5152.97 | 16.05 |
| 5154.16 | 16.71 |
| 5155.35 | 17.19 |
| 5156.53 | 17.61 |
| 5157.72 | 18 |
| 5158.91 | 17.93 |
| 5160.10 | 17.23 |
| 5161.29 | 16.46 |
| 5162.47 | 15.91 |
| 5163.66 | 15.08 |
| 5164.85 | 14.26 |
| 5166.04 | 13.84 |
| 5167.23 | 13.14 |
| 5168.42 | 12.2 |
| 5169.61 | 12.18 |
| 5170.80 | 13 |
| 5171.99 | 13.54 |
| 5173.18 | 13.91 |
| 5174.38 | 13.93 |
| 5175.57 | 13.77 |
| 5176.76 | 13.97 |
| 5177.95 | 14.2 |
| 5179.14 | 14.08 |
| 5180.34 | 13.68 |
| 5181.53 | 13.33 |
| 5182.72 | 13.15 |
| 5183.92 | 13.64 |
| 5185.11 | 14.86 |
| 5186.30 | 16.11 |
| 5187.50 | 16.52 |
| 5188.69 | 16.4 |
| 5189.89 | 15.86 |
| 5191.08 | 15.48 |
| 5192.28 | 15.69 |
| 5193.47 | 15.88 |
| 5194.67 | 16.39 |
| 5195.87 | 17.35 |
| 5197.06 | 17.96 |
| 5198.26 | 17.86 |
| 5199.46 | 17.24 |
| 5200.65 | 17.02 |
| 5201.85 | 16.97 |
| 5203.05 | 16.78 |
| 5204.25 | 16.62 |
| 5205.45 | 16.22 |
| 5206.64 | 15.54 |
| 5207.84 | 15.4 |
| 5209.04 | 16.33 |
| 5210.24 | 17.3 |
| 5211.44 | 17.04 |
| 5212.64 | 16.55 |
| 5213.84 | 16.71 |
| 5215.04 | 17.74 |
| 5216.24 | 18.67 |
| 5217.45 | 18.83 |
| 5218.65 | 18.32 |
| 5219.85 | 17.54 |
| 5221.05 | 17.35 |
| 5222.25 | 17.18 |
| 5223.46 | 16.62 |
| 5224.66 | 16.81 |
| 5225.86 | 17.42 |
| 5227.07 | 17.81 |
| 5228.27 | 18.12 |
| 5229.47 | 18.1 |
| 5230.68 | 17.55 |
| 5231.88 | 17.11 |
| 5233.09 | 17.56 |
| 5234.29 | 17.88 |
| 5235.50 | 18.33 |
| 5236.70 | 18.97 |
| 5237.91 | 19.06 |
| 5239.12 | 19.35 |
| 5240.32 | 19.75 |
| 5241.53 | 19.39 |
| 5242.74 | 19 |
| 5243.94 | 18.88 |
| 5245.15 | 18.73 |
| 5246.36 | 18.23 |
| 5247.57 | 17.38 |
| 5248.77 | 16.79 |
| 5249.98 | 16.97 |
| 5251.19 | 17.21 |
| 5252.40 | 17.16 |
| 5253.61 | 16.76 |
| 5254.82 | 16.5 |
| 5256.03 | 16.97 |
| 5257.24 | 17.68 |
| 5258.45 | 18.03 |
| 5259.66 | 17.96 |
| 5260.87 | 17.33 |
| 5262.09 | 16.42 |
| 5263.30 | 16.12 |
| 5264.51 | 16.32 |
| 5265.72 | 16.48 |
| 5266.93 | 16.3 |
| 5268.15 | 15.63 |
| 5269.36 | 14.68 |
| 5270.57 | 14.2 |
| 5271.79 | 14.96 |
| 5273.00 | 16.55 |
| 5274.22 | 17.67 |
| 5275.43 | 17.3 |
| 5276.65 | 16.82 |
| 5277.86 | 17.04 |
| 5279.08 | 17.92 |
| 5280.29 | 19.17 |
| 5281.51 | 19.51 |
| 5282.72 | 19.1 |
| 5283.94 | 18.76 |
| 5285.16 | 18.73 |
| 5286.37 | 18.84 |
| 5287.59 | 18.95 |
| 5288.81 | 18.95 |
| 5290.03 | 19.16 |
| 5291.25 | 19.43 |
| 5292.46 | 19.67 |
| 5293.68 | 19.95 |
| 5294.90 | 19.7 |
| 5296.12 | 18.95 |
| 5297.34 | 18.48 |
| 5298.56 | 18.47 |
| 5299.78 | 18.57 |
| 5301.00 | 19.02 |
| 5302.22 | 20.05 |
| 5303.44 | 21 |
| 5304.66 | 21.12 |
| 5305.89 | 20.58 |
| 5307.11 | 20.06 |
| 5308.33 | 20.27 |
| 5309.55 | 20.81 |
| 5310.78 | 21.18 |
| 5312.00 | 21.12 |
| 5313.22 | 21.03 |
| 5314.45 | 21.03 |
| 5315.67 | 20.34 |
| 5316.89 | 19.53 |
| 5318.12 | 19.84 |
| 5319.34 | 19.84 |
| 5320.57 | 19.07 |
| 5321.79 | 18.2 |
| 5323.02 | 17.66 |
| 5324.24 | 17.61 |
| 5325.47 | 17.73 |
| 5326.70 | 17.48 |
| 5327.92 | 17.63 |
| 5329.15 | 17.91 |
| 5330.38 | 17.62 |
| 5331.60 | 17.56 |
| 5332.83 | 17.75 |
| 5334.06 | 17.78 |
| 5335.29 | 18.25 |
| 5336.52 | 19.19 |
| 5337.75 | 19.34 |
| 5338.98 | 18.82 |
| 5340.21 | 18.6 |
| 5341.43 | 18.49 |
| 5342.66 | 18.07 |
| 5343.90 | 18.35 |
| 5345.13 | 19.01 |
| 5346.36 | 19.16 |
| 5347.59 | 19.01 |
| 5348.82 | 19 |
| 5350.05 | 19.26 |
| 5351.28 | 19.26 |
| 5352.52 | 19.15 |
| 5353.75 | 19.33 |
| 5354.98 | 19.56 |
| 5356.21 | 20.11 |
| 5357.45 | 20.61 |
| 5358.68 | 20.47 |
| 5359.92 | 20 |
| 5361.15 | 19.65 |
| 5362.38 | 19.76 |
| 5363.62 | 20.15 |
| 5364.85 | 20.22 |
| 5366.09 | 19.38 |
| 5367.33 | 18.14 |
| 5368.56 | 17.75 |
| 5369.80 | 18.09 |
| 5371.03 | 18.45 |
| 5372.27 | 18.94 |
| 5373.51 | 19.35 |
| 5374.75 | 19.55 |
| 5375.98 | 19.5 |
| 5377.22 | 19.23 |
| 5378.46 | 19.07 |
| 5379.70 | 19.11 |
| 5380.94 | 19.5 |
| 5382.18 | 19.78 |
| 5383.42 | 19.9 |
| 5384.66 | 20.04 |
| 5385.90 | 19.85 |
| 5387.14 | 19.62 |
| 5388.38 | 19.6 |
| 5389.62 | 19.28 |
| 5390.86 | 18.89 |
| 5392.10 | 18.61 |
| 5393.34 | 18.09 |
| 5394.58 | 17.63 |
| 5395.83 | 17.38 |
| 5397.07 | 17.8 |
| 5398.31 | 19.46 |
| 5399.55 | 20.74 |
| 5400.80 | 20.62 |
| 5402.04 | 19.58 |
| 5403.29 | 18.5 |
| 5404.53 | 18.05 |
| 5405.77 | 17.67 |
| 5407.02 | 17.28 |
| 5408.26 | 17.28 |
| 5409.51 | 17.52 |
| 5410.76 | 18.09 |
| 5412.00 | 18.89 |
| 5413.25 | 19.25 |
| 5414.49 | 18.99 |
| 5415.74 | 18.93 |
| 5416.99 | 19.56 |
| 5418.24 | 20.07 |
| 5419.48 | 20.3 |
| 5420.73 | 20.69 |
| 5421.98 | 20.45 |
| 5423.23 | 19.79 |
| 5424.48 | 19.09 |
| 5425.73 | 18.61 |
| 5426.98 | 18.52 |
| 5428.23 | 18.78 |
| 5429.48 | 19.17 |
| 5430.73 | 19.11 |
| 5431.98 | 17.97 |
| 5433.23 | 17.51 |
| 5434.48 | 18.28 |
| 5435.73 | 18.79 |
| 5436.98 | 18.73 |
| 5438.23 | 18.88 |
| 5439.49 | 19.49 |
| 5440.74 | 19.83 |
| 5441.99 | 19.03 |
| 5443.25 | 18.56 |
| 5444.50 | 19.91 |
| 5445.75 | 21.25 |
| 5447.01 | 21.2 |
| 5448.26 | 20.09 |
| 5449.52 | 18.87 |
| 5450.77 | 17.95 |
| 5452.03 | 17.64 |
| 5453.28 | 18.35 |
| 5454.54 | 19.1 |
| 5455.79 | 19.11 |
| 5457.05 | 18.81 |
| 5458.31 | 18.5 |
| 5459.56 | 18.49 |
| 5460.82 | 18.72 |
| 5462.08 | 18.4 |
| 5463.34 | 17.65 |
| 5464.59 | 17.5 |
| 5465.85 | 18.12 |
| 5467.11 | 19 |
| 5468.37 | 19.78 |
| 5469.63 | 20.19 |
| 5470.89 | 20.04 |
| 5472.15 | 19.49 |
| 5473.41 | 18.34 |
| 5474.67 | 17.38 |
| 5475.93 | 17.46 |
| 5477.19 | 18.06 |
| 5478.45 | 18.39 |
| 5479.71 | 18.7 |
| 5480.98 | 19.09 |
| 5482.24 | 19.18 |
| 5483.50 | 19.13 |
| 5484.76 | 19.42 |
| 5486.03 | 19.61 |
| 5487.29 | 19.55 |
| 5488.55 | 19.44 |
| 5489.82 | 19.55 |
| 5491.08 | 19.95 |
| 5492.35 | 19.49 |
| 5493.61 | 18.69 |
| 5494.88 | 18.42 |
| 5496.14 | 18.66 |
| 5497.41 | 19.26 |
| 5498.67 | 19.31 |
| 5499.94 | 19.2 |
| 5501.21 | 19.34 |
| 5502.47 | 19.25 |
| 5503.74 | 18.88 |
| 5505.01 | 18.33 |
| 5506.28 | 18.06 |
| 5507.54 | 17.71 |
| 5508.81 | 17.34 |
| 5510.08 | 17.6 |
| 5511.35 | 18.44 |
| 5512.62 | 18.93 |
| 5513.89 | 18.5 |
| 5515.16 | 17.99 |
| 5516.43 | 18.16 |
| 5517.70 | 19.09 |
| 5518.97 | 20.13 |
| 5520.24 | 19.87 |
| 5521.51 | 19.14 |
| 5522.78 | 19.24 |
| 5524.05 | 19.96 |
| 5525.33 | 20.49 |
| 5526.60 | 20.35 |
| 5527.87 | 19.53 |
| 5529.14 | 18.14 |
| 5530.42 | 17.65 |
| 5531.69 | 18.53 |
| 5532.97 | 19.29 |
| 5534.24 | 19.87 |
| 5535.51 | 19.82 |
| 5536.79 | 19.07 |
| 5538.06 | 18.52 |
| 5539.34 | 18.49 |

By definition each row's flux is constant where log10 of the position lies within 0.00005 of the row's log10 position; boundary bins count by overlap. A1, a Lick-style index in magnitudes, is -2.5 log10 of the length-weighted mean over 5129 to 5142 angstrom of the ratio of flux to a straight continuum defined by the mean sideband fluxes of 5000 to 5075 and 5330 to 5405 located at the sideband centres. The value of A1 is 0.06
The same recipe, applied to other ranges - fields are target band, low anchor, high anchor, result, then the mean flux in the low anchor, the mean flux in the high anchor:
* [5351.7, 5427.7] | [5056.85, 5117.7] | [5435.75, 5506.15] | -0.03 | 17.2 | 19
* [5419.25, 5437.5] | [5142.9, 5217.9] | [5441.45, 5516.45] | -0.04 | 15.7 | 18.8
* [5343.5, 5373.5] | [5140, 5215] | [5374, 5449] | -0.06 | 15.6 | 19.1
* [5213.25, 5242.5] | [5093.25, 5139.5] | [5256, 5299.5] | -0.03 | 17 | 17.7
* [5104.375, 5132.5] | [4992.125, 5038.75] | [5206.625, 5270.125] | 0.01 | 17.2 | 17.4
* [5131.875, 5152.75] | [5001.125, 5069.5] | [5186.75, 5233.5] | 0.06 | 17.3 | 17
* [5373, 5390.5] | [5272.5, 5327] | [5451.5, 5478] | -0.04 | 19.2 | 18.6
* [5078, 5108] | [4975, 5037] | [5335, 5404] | 0.08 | 17.4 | 19.2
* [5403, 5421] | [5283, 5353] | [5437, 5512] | 0.02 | 19.1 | 18.9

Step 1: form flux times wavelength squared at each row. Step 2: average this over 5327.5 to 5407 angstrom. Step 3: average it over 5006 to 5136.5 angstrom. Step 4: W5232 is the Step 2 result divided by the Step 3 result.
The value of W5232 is 1.2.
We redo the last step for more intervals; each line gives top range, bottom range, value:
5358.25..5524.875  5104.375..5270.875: 1.26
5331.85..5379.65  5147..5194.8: 1.36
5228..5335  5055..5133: 1.14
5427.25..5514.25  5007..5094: 1.29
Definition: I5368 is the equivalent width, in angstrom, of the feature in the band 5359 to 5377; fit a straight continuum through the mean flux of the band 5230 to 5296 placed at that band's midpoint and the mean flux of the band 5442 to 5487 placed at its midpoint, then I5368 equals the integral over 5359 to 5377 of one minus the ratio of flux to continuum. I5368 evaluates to -0.8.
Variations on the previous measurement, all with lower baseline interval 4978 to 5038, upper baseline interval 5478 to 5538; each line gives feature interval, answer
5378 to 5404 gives -0.79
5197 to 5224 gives 1.37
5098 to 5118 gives 0.62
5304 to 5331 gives -1.56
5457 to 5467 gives 0.31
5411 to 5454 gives -0.96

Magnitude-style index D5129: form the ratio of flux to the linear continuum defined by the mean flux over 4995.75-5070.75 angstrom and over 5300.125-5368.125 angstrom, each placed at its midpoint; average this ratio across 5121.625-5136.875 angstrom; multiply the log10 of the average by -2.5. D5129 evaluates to 0.06 mag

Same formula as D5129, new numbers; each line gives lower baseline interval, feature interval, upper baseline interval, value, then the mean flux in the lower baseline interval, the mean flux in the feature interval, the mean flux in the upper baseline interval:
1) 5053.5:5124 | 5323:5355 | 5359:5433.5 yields 0.02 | 17.3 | 18.5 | 19.1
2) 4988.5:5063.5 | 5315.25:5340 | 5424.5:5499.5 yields 0.00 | 17.4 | 18.4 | 18.9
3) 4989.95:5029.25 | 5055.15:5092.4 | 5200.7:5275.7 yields -0.02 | 17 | 17.4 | 17.3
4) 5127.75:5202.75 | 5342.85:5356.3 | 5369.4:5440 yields -0.05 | 15.7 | 19.1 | 19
